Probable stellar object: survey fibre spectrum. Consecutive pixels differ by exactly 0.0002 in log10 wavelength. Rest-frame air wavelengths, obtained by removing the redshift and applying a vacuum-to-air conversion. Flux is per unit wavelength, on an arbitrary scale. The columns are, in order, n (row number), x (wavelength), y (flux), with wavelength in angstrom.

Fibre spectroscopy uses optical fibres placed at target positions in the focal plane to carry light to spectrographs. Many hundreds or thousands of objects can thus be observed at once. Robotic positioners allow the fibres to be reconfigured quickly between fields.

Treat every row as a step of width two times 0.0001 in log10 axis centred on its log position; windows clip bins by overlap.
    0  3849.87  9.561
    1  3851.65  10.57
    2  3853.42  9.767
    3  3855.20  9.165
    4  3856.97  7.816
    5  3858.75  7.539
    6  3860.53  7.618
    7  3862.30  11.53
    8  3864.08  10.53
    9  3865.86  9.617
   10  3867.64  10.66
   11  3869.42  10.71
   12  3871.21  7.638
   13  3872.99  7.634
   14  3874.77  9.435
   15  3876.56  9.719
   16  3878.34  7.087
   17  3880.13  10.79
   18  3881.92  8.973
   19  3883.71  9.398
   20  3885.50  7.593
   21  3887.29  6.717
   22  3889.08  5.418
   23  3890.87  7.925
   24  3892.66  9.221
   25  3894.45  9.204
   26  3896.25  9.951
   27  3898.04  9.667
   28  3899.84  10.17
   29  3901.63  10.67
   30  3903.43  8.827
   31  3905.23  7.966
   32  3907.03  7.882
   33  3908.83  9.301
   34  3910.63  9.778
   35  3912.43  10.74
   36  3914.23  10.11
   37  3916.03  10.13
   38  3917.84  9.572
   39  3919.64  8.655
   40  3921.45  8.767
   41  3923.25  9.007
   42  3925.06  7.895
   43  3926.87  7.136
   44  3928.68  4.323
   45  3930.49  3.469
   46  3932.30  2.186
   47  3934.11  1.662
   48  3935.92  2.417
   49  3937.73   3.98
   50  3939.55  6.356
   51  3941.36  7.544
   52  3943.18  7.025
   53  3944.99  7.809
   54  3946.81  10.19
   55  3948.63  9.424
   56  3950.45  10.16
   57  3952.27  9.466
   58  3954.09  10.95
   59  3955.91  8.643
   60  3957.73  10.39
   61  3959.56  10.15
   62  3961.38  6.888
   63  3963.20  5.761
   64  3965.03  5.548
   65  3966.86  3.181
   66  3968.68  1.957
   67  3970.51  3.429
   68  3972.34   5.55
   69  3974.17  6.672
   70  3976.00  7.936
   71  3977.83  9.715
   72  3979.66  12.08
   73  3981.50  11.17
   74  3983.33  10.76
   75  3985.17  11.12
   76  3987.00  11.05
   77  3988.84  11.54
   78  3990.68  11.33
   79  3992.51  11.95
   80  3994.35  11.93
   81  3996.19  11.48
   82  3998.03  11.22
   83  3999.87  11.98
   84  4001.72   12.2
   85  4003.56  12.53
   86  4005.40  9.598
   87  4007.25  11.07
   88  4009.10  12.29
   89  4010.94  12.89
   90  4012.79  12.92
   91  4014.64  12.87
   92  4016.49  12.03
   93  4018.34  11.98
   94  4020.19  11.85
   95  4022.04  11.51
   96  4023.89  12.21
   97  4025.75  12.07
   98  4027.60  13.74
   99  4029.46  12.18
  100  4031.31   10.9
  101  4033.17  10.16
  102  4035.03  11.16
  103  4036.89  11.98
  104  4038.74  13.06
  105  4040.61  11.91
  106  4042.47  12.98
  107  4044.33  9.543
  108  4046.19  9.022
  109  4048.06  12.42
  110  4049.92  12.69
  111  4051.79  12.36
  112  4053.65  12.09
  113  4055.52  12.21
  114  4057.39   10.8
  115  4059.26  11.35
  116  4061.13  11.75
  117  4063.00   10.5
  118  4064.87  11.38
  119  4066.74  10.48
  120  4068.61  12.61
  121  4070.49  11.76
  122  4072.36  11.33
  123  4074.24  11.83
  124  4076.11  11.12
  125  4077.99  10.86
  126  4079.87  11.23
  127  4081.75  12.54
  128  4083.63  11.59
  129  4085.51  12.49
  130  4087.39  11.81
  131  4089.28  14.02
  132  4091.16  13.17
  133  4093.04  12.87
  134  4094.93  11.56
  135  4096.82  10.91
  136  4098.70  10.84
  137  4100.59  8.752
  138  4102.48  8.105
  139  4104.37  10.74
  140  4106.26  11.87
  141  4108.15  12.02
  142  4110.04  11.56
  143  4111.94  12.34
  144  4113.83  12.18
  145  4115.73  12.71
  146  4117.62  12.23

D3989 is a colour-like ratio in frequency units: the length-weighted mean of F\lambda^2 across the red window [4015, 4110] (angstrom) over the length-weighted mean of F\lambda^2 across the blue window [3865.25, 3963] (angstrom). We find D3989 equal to 1.52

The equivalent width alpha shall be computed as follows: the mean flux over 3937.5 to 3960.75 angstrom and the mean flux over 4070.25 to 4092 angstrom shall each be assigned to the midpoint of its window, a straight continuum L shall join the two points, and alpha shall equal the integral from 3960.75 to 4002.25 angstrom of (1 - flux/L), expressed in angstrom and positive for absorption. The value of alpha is 2.8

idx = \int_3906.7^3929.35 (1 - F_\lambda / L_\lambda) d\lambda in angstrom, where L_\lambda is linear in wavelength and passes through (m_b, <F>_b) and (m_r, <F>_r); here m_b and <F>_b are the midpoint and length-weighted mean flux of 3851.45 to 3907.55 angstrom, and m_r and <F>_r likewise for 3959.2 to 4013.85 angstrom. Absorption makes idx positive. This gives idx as 1.02 angstrom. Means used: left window 8.97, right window 9.61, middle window 8.78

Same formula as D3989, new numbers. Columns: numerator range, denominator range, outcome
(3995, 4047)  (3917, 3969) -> 1.76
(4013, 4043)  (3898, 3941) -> 1.70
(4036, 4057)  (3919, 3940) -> 2.31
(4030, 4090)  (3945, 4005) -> 1.30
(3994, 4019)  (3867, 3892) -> 1.49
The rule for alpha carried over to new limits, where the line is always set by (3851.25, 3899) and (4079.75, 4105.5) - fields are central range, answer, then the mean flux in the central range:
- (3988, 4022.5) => -4.6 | 11.9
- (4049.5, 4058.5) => -0.8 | 12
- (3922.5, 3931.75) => 3.3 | 6.16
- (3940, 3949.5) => 1.4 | 8.3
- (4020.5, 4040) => -2.1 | 11.9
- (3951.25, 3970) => 5.1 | 7.22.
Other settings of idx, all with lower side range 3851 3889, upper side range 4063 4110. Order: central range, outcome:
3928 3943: 8.64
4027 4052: -1.70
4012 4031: -2.76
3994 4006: -1.28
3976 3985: -0.34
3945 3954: 0.17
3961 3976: 7.61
